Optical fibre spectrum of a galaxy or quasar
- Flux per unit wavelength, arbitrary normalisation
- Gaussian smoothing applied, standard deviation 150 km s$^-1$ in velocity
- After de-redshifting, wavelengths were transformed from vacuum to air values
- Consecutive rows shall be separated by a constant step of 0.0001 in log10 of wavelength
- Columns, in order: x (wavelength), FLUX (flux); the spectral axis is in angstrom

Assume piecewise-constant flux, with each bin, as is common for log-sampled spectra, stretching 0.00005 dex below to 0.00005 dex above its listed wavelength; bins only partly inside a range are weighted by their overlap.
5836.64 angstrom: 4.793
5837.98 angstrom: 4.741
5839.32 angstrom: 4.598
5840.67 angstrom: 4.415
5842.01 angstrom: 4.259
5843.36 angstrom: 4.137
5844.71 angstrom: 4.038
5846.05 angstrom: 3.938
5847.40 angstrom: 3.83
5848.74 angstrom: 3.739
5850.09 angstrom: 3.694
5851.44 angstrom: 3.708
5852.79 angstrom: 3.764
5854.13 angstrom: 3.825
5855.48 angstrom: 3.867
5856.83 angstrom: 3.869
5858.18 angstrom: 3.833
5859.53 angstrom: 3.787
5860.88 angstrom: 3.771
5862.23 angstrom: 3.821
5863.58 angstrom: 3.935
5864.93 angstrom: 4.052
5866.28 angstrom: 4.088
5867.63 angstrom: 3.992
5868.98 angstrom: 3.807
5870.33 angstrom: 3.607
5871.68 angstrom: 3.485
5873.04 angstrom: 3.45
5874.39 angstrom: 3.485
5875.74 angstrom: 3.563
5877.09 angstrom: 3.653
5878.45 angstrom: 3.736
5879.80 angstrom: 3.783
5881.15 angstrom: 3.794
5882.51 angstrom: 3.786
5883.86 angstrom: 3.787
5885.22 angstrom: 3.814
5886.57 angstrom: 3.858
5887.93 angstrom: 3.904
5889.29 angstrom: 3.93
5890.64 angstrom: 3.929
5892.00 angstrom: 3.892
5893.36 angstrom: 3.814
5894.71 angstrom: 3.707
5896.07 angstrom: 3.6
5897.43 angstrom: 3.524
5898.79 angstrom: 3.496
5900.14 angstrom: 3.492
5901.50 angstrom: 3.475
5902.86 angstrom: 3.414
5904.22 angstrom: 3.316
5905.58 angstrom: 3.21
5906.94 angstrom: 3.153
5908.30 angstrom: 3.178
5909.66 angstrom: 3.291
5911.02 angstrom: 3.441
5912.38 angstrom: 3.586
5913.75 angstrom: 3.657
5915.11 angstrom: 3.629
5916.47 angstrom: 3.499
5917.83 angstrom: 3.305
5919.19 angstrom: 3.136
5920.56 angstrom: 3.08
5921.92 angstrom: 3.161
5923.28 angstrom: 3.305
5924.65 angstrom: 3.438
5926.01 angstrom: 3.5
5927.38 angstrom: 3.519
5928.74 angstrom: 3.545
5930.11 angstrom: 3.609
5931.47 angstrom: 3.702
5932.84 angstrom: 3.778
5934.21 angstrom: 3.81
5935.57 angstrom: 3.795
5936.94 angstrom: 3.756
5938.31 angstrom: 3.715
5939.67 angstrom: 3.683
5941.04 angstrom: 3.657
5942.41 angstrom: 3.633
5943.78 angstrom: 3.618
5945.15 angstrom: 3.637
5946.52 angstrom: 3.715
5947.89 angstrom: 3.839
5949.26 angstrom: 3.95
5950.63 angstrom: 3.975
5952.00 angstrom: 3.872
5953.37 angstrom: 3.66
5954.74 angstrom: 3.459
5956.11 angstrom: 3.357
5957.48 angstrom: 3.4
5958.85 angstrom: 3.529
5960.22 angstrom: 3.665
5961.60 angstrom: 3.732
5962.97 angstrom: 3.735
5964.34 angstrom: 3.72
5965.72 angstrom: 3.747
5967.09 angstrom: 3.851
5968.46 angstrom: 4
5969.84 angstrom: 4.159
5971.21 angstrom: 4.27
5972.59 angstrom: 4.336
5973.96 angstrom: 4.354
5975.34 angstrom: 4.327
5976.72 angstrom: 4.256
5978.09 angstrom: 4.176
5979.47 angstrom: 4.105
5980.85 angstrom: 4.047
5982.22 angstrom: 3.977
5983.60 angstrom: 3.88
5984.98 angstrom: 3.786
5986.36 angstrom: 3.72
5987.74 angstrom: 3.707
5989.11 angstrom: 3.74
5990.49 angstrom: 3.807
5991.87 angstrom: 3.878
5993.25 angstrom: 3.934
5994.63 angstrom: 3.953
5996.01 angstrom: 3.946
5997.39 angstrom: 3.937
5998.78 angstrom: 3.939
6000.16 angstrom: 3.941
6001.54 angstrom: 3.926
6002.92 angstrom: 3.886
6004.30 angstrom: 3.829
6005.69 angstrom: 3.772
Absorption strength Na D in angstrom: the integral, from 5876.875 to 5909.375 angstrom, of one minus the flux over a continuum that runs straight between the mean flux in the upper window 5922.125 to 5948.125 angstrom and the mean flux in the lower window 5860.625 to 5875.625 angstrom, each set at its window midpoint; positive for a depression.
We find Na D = 0.8 angstrom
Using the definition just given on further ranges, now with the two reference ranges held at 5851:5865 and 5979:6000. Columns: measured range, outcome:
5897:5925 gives 3.5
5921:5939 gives 1.3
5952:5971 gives 0.8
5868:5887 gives 0.7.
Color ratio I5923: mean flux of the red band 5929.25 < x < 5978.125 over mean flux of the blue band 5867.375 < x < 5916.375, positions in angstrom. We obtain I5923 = 1.1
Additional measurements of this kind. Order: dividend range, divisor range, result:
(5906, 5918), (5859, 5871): 0.88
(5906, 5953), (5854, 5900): 0.95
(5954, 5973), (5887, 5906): 1.04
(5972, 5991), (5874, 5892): 1.06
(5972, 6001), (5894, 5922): 1.17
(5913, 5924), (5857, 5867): 0.86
